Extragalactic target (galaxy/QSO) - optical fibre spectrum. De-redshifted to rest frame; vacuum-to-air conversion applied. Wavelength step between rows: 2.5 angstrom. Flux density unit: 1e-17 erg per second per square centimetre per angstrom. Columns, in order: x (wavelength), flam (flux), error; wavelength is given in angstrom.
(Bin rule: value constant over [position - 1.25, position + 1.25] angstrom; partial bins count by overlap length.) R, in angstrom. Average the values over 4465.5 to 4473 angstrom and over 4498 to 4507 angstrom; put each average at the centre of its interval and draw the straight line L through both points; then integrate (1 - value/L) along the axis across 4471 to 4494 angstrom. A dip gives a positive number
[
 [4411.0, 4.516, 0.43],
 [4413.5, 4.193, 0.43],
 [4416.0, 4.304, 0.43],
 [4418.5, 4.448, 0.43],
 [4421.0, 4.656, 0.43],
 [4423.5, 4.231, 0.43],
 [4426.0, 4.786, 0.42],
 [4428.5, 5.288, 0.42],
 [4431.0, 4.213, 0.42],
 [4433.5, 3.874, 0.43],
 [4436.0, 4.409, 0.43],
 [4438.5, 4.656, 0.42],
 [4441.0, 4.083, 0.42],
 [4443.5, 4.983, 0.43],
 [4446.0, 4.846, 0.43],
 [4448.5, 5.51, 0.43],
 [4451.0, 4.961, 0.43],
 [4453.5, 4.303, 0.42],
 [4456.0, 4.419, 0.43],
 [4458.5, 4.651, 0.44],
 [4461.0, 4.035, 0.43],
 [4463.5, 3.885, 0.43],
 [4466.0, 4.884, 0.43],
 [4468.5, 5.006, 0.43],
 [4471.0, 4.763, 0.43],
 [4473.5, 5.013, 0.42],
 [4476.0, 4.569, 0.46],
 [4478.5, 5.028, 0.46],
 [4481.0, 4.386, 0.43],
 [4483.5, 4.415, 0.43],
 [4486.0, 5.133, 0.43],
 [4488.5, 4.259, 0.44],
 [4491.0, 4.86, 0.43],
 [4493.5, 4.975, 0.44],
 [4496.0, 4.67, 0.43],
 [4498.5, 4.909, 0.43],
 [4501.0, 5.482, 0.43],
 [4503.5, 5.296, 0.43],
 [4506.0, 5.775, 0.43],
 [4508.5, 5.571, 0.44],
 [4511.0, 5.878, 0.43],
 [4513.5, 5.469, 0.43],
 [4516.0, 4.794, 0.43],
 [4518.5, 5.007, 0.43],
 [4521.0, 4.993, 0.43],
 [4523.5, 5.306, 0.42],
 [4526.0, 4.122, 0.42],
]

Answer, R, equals 1.63 angstrom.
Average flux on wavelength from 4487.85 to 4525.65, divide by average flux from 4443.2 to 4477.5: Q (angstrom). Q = 1.09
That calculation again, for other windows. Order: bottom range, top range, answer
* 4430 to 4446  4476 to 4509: 1.12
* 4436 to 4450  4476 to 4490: 0.97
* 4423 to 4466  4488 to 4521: 1.13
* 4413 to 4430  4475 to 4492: 1.02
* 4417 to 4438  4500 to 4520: 1.20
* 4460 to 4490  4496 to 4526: 1.13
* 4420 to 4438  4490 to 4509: 1.15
